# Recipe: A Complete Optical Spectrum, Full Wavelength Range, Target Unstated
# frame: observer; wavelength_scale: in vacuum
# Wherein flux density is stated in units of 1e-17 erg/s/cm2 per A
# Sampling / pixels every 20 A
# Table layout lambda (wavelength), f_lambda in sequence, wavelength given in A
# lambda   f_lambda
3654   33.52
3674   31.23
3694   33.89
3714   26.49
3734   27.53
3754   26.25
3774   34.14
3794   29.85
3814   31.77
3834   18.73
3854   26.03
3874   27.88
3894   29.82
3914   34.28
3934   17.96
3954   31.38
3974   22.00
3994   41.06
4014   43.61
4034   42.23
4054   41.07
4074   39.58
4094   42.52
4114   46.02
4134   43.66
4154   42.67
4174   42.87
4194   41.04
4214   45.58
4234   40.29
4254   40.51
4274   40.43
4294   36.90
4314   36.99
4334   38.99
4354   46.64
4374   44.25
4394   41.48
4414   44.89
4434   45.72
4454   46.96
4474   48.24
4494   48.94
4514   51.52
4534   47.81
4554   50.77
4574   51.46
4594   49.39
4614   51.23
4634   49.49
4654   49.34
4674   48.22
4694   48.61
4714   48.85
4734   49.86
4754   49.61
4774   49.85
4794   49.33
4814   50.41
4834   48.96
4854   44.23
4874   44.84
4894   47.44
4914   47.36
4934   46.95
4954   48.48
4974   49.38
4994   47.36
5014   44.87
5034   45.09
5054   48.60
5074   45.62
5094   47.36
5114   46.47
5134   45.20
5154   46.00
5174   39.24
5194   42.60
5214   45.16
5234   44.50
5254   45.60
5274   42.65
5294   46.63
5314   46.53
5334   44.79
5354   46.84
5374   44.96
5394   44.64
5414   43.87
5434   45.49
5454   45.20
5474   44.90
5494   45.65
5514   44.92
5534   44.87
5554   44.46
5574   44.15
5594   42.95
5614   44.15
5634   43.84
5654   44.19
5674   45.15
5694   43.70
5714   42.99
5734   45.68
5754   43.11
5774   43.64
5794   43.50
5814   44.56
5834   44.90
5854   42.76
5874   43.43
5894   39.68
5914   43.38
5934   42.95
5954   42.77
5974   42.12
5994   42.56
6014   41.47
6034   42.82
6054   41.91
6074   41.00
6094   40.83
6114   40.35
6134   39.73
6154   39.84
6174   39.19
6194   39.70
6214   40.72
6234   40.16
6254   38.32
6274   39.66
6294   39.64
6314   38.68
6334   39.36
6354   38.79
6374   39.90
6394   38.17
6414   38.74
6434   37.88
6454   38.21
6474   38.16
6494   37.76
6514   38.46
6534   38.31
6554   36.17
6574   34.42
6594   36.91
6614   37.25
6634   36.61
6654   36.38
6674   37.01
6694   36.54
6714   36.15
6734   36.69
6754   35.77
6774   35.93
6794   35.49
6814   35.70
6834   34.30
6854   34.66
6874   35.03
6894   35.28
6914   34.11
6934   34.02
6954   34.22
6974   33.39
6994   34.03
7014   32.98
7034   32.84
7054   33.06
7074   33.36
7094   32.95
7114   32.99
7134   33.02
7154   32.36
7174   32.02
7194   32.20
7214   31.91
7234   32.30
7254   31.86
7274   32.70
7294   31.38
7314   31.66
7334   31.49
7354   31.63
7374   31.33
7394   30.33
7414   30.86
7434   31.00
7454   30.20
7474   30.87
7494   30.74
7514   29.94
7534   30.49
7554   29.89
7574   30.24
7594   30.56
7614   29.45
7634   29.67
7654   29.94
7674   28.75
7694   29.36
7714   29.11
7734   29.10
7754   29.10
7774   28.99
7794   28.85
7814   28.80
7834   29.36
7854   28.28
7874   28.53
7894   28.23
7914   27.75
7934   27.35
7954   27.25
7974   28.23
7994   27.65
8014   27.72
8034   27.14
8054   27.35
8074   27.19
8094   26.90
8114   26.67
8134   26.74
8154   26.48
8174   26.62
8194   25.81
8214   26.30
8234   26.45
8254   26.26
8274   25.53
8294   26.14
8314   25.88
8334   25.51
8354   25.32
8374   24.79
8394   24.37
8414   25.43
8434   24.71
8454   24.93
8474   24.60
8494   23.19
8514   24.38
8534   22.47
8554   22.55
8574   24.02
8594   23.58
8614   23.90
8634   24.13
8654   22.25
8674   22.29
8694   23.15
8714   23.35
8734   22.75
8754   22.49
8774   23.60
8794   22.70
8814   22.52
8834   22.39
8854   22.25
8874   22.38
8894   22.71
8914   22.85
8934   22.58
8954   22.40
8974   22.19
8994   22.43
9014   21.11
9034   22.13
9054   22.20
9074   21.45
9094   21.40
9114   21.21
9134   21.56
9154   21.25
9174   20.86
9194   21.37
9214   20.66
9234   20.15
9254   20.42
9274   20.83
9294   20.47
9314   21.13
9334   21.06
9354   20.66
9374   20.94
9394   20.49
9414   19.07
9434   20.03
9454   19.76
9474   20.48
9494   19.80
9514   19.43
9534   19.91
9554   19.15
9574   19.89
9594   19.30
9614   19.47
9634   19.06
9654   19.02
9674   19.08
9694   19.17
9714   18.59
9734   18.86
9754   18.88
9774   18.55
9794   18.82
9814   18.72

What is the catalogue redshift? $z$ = 0.00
